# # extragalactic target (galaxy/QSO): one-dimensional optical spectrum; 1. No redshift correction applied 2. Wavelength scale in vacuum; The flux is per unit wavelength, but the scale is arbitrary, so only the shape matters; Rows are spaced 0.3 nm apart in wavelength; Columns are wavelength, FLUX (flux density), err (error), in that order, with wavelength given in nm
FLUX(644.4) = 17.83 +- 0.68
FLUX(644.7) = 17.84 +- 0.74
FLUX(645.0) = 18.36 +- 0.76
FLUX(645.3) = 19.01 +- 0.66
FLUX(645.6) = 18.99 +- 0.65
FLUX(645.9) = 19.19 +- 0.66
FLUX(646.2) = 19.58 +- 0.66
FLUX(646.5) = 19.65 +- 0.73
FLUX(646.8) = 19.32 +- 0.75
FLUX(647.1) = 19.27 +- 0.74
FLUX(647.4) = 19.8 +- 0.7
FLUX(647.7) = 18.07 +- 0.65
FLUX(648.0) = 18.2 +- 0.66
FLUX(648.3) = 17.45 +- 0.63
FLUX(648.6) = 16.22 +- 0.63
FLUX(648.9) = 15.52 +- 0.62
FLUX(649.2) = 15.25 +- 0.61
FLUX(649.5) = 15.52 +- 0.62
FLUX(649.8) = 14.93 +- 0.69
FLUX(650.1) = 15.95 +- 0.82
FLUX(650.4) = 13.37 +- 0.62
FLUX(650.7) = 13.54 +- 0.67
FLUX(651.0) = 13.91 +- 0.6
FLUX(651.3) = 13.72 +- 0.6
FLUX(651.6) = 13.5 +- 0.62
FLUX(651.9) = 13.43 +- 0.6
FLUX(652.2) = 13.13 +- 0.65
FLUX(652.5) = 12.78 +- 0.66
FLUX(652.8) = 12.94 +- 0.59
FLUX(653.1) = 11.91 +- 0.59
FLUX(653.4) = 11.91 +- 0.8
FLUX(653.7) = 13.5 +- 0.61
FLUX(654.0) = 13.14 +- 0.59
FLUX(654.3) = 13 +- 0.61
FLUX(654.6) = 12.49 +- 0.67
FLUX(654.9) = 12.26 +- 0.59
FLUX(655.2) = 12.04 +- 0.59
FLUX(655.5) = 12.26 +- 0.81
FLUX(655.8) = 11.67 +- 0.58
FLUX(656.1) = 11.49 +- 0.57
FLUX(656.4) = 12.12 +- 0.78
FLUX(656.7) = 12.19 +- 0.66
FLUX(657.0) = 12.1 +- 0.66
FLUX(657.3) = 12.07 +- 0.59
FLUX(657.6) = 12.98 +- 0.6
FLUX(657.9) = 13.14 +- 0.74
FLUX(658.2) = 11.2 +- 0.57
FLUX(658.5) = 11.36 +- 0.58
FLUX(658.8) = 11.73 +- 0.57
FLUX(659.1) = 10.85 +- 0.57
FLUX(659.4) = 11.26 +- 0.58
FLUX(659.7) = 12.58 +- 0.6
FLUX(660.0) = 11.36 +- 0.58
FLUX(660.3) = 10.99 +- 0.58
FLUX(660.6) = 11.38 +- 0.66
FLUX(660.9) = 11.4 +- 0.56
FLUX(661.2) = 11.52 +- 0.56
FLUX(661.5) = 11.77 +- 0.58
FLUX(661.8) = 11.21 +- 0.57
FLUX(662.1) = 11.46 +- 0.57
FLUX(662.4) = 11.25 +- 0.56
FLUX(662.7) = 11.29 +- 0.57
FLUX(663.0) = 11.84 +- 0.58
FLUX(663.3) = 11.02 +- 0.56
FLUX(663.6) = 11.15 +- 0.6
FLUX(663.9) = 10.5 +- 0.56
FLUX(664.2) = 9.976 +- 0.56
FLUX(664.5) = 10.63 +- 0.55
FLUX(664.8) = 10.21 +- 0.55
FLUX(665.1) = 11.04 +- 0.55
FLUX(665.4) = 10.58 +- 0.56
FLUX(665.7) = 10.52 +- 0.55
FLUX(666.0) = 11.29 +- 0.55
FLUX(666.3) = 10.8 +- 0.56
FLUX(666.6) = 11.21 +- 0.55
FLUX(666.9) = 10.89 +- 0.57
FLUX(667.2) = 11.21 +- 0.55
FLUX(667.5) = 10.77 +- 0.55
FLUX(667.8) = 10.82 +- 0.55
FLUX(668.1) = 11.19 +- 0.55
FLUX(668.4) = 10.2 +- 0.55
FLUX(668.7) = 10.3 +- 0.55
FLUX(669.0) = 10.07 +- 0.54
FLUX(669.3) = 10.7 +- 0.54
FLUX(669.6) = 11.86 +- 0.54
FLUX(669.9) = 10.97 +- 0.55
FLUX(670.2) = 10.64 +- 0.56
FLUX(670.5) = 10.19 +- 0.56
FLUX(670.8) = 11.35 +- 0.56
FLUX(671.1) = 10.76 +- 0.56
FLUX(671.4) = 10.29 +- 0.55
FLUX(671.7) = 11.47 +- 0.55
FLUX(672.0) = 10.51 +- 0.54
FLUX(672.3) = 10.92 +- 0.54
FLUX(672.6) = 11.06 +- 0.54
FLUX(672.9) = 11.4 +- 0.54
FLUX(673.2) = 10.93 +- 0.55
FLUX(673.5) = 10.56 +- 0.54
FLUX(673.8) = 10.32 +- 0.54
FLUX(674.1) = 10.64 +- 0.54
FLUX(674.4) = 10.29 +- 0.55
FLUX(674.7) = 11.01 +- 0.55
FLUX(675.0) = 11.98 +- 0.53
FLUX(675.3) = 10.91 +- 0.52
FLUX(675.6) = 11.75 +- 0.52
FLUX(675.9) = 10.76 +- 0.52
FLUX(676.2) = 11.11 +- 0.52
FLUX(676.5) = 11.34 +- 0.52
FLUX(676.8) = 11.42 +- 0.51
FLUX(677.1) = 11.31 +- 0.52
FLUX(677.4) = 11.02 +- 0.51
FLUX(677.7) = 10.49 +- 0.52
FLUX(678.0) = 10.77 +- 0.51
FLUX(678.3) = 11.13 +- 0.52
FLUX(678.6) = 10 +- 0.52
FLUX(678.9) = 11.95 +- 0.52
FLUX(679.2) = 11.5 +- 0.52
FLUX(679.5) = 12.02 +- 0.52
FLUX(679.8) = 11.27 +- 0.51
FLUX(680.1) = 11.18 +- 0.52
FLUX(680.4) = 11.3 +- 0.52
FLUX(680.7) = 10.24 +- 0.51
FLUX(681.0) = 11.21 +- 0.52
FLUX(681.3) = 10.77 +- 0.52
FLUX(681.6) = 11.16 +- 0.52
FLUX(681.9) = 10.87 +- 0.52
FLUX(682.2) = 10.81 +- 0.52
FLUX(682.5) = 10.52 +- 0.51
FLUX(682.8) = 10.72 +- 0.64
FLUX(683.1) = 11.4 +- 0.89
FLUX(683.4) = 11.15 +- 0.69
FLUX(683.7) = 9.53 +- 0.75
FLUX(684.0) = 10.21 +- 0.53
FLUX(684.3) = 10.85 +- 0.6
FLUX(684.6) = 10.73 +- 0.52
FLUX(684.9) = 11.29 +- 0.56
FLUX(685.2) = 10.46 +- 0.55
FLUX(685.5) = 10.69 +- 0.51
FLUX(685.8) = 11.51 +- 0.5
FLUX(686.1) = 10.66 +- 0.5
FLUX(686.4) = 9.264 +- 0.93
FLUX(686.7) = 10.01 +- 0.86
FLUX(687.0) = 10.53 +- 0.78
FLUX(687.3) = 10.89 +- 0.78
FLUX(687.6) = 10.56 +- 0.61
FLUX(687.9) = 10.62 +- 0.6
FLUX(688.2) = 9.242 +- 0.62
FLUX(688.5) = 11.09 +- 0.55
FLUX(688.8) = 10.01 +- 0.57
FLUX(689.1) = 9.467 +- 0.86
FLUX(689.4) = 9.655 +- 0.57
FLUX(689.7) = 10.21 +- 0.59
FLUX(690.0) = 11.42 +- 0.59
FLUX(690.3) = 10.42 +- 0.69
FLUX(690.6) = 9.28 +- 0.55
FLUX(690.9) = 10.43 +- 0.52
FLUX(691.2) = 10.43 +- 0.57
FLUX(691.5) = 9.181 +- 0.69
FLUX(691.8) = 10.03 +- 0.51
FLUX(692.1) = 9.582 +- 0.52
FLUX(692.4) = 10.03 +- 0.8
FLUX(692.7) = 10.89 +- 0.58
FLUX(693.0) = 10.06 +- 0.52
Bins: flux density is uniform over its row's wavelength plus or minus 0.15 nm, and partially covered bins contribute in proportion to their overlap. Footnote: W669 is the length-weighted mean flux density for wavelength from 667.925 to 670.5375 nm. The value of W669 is 10.7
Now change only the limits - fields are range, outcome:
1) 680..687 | 10.7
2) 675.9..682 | 11.1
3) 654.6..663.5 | 11.7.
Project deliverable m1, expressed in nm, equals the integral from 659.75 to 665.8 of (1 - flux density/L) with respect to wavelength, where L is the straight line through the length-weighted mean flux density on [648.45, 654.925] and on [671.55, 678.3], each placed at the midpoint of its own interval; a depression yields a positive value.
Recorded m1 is 0.66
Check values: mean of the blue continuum 13.8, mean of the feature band 11.1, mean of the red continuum 11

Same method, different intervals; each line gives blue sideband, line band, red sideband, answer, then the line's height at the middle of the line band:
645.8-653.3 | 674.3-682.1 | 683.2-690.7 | 0.367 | 11.7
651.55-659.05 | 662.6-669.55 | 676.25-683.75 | 0.580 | 11.8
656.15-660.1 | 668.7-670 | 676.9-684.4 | 0.068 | 11.4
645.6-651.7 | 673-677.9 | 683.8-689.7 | 0.504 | 12.3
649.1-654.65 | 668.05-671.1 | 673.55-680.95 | 0.282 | 11.8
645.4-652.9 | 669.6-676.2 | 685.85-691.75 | 0.874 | 12.6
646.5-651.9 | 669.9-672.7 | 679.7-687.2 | 0.407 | 12.6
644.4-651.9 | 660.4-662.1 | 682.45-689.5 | 0.372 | 14.7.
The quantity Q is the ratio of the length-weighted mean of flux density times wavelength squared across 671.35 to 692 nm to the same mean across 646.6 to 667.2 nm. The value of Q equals 0.9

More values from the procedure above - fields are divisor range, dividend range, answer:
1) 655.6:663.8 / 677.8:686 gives 1.00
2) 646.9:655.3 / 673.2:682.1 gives 0.82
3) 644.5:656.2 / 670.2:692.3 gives 0.77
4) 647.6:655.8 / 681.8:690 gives 0.83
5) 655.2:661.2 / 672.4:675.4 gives 0.97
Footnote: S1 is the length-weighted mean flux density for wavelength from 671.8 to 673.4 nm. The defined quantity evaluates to 11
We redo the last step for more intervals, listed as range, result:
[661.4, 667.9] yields 11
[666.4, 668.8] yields 10.8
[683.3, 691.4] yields 10.4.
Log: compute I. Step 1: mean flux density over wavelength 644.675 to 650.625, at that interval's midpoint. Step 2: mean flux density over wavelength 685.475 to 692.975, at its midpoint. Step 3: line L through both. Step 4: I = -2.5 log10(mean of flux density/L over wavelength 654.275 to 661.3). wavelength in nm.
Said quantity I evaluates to 0.31 mag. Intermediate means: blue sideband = 17.5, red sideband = 10.2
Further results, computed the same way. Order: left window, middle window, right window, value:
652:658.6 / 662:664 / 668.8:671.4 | 0.03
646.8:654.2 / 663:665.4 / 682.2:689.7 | 0.23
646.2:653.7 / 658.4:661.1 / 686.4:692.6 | 0.23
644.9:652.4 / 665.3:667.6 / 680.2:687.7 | 0.24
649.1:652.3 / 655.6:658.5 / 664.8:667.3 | 0.07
